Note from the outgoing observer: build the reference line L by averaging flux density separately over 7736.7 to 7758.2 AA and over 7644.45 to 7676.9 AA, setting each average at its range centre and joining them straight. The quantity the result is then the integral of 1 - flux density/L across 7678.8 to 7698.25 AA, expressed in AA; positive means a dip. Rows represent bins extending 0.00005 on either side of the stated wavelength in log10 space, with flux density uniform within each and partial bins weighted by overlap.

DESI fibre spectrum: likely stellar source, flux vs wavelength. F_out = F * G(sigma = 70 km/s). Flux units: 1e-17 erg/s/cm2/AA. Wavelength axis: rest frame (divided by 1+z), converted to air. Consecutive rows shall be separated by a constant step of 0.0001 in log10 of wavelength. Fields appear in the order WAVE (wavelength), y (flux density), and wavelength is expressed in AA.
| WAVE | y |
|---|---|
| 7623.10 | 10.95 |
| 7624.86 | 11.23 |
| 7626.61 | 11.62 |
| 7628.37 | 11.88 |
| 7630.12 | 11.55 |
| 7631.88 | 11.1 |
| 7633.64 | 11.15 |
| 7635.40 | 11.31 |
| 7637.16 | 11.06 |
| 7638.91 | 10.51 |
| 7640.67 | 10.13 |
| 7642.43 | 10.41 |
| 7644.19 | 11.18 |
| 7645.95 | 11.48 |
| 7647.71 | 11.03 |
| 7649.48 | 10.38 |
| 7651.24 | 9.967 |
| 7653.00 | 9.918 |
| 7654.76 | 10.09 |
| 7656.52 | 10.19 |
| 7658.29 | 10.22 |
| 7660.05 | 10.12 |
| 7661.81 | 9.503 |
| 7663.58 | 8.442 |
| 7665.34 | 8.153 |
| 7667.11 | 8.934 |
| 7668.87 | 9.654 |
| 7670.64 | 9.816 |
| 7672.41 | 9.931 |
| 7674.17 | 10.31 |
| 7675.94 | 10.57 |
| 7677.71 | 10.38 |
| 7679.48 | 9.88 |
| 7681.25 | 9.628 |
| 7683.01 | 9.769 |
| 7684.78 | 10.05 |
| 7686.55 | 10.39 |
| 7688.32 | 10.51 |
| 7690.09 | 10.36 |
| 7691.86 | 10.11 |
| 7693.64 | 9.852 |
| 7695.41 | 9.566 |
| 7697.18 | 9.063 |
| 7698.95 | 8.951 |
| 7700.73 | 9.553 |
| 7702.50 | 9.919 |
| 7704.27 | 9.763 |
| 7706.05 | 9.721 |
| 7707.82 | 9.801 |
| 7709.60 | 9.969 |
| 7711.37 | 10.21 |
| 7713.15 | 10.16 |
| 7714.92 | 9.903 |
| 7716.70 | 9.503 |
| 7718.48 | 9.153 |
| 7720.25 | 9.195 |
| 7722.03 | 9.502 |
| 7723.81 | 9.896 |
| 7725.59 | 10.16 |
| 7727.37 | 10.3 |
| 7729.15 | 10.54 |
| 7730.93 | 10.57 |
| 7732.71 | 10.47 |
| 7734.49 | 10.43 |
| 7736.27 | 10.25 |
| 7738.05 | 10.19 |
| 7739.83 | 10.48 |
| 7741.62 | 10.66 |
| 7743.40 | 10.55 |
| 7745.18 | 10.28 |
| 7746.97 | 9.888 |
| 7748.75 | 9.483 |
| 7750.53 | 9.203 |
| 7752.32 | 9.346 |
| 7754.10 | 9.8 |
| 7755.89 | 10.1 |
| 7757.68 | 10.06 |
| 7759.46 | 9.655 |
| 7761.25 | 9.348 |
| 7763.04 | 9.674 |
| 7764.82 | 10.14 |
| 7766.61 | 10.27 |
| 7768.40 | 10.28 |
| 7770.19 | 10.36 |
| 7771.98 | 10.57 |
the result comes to 0.1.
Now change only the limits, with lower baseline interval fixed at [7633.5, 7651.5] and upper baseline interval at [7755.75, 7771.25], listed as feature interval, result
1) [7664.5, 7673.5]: 1.1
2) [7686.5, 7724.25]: 2.2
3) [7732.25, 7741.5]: -0.2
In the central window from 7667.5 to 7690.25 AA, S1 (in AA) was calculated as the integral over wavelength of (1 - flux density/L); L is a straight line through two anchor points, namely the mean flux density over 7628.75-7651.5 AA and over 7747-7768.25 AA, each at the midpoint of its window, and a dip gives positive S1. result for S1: 1.01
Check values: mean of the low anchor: 10.9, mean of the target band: 10.1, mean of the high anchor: 9.76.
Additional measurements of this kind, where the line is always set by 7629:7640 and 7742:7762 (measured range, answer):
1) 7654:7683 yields 2.7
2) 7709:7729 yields 0.7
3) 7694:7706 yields 1.0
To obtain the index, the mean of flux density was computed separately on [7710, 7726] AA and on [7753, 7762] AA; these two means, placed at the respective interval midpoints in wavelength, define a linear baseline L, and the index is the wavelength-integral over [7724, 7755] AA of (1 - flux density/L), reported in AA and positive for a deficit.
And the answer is -1.2 AA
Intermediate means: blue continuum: 9.74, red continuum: 9.79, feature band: 10.1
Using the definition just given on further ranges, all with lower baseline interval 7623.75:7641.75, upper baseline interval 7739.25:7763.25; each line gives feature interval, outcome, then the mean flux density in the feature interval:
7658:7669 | 1.63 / 9.22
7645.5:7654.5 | 0.40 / 10.5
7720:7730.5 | 0.16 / 10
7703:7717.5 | 0.62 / 9.88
